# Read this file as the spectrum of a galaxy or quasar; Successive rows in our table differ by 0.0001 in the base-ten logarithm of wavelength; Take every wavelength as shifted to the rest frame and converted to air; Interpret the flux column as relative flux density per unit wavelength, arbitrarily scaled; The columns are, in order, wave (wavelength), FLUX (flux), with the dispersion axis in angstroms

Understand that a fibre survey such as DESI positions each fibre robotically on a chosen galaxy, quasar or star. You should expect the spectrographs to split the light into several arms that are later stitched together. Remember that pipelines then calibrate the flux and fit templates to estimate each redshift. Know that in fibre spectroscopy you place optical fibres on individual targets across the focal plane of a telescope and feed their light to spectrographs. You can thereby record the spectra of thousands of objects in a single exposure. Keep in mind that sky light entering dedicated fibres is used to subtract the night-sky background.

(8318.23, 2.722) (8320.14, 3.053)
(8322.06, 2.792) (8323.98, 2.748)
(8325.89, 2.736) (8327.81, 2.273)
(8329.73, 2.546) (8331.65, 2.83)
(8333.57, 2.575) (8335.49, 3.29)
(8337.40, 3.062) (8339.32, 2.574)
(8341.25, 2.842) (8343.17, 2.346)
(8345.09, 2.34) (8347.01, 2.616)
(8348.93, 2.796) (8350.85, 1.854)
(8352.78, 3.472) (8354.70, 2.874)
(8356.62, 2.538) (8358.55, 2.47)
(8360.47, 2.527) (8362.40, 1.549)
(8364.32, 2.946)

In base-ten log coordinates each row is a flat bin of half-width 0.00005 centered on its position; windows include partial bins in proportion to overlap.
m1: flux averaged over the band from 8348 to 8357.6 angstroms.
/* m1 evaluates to 2.71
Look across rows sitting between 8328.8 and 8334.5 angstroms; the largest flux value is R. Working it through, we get 2.83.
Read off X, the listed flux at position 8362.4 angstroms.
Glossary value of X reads 1.549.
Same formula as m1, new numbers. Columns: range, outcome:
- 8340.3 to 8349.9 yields 2.59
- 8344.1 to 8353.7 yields 2.61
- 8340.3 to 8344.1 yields 2.6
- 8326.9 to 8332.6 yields 2.55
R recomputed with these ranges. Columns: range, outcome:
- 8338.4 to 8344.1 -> 2.842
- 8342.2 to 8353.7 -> 3.472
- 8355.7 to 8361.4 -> 2.538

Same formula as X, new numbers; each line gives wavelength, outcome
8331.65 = 2.83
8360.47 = 2.527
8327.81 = 2.273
